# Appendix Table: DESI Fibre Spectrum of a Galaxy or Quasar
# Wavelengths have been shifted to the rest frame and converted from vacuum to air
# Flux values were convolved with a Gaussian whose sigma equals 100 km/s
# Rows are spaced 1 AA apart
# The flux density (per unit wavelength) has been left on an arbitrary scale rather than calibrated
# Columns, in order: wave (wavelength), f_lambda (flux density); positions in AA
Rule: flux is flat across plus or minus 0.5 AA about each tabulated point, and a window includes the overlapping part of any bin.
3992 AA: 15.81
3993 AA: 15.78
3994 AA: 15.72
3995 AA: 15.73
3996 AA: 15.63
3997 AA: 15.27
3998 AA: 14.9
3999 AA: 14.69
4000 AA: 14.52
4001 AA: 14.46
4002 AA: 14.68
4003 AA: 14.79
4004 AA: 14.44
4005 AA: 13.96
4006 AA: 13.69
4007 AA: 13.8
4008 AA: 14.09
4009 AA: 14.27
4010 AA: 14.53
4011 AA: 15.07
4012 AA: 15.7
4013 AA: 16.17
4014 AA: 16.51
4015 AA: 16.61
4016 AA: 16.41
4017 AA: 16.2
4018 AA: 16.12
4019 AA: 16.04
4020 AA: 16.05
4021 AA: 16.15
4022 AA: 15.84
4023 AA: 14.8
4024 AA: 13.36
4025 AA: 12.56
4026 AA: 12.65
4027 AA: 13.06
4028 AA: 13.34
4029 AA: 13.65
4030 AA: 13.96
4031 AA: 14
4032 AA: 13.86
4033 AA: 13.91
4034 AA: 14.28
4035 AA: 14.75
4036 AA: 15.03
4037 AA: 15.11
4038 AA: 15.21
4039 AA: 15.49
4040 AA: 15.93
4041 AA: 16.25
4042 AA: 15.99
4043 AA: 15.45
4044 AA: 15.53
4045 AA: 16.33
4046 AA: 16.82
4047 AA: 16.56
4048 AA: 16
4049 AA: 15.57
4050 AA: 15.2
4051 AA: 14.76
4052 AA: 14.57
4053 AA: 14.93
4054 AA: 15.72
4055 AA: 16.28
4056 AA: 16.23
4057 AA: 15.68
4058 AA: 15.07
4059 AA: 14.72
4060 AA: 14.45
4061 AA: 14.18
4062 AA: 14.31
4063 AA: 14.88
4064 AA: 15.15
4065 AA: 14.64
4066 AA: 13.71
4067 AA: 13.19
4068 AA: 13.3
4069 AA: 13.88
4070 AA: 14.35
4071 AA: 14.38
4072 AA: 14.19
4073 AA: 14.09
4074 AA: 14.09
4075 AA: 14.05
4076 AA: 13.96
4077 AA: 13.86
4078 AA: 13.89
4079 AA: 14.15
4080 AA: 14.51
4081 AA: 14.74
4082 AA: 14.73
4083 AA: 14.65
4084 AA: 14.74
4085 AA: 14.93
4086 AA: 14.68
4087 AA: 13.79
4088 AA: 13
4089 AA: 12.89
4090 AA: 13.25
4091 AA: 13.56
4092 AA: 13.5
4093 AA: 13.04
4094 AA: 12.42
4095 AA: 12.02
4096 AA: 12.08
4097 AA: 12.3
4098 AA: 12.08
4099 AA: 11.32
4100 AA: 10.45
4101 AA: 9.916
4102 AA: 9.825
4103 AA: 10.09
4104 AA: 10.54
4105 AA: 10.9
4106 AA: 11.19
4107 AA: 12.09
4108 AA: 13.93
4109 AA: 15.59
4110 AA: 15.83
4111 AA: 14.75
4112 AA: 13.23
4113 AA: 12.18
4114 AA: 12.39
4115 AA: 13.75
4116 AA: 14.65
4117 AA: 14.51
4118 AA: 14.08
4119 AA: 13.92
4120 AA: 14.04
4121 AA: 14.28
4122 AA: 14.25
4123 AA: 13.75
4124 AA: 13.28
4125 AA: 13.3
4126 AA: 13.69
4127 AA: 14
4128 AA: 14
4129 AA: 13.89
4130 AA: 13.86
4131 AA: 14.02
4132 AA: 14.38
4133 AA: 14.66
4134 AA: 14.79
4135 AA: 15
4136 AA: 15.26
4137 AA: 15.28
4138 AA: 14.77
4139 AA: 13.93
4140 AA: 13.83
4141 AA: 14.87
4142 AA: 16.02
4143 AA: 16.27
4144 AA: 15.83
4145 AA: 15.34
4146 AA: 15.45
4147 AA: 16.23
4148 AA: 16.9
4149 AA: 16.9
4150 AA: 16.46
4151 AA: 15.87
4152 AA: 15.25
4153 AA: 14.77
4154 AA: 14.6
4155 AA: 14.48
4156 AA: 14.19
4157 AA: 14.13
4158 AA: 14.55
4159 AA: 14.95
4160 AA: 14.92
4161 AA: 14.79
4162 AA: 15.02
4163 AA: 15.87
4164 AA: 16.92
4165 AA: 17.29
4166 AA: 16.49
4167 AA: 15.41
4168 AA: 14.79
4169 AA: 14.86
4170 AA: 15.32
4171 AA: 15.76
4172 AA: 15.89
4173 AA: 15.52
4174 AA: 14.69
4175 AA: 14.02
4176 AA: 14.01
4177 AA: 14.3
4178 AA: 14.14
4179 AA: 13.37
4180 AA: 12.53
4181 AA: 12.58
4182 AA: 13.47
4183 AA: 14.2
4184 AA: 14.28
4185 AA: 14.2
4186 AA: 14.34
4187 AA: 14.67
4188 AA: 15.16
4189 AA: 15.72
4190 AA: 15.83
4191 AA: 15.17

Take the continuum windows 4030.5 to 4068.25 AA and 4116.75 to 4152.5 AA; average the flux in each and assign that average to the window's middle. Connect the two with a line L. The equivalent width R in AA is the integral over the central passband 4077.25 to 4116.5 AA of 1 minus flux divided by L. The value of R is 5.0 AA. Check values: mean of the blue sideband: 15.1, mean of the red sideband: 14.8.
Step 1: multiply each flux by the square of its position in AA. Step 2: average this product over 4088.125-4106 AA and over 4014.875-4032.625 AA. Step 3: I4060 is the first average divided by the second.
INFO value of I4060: 0.83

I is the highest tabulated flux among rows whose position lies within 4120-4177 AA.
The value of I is 17.29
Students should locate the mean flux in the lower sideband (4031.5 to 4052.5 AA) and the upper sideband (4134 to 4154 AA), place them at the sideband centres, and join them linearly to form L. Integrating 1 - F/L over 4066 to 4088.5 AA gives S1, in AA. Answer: 1.8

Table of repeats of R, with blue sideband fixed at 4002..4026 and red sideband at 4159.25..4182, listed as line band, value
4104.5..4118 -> 1.3 AA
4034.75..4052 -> -0.7 AA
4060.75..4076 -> 0.8 AA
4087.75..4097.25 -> 1.4 AA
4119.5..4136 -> 0.9 AA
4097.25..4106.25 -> 2.5 AA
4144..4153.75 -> -0.6 AA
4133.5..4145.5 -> -0.1 AA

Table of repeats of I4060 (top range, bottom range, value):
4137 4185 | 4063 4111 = 1.17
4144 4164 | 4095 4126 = 1.22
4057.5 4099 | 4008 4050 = 0.94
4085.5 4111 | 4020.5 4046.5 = 0.87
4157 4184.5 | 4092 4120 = 1.21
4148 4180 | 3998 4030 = 1.10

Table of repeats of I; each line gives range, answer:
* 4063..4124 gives 15.83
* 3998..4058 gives 16.82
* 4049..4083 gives 16.28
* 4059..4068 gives 15.15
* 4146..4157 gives 16.9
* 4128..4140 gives 15.28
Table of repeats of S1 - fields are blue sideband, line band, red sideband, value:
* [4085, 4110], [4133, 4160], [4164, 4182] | -2.5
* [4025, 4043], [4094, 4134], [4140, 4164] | 5.4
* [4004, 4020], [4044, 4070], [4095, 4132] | -1.4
